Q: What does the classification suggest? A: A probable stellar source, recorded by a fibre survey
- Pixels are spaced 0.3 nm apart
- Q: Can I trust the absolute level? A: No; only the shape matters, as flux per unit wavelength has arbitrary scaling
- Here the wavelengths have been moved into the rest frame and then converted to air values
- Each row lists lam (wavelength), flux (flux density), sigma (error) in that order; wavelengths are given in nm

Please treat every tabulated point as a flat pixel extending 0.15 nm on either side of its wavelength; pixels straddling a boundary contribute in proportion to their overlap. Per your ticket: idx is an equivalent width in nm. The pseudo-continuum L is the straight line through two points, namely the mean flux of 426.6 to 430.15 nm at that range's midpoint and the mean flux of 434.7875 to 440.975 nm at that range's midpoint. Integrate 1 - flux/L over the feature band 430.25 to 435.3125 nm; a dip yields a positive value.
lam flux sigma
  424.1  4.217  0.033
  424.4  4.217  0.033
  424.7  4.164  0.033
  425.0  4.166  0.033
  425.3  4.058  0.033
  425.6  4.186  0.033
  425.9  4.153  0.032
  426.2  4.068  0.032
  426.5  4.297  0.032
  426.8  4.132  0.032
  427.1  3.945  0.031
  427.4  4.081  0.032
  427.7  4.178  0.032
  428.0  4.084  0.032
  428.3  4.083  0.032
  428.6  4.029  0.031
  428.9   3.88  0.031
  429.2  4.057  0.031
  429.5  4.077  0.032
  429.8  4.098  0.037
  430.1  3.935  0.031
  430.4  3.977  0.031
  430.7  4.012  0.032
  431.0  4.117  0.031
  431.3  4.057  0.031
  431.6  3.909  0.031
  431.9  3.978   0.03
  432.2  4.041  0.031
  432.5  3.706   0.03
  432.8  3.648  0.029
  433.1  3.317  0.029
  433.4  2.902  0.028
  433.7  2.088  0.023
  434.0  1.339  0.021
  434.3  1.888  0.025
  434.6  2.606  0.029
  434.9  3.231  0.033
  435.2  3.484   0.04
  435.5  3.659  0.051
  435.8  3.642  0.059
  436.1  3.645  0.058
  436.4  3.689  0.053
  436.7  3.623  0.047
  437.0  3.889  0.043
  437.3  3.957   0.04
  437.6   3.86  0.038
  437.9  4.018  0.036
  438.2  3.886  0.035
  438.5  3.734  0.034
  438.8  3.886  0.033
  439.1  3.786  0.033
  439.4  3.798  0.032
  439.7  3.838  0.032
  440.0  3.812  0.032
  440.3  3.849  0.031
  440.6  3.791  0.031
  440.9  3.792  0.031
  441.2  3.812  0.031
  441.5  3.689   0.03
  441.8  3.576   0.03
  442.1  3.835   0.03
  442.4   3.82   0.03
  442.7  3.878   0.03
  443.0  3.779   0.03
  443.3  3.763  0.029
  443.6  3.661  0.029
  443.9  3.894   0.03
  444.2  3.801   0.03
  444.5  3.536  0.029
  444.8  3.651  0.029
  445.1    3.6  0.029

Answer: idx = 0.793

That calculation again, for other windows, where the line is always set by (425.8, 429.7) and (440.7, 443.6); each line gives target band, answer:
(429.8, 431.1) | 0.00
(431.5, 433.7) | 0.25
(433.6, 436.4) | 0.73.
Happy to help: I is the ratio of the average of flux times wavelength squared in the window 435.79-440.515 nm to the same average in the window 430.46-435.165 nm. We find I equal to 1.2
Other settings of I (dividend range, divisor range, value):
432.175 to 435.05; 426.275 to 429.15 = 0.71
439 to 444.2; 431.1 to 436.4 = 1.20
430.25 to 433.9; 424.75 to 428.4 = 0.90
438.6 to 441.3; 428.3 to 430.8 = 1.00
